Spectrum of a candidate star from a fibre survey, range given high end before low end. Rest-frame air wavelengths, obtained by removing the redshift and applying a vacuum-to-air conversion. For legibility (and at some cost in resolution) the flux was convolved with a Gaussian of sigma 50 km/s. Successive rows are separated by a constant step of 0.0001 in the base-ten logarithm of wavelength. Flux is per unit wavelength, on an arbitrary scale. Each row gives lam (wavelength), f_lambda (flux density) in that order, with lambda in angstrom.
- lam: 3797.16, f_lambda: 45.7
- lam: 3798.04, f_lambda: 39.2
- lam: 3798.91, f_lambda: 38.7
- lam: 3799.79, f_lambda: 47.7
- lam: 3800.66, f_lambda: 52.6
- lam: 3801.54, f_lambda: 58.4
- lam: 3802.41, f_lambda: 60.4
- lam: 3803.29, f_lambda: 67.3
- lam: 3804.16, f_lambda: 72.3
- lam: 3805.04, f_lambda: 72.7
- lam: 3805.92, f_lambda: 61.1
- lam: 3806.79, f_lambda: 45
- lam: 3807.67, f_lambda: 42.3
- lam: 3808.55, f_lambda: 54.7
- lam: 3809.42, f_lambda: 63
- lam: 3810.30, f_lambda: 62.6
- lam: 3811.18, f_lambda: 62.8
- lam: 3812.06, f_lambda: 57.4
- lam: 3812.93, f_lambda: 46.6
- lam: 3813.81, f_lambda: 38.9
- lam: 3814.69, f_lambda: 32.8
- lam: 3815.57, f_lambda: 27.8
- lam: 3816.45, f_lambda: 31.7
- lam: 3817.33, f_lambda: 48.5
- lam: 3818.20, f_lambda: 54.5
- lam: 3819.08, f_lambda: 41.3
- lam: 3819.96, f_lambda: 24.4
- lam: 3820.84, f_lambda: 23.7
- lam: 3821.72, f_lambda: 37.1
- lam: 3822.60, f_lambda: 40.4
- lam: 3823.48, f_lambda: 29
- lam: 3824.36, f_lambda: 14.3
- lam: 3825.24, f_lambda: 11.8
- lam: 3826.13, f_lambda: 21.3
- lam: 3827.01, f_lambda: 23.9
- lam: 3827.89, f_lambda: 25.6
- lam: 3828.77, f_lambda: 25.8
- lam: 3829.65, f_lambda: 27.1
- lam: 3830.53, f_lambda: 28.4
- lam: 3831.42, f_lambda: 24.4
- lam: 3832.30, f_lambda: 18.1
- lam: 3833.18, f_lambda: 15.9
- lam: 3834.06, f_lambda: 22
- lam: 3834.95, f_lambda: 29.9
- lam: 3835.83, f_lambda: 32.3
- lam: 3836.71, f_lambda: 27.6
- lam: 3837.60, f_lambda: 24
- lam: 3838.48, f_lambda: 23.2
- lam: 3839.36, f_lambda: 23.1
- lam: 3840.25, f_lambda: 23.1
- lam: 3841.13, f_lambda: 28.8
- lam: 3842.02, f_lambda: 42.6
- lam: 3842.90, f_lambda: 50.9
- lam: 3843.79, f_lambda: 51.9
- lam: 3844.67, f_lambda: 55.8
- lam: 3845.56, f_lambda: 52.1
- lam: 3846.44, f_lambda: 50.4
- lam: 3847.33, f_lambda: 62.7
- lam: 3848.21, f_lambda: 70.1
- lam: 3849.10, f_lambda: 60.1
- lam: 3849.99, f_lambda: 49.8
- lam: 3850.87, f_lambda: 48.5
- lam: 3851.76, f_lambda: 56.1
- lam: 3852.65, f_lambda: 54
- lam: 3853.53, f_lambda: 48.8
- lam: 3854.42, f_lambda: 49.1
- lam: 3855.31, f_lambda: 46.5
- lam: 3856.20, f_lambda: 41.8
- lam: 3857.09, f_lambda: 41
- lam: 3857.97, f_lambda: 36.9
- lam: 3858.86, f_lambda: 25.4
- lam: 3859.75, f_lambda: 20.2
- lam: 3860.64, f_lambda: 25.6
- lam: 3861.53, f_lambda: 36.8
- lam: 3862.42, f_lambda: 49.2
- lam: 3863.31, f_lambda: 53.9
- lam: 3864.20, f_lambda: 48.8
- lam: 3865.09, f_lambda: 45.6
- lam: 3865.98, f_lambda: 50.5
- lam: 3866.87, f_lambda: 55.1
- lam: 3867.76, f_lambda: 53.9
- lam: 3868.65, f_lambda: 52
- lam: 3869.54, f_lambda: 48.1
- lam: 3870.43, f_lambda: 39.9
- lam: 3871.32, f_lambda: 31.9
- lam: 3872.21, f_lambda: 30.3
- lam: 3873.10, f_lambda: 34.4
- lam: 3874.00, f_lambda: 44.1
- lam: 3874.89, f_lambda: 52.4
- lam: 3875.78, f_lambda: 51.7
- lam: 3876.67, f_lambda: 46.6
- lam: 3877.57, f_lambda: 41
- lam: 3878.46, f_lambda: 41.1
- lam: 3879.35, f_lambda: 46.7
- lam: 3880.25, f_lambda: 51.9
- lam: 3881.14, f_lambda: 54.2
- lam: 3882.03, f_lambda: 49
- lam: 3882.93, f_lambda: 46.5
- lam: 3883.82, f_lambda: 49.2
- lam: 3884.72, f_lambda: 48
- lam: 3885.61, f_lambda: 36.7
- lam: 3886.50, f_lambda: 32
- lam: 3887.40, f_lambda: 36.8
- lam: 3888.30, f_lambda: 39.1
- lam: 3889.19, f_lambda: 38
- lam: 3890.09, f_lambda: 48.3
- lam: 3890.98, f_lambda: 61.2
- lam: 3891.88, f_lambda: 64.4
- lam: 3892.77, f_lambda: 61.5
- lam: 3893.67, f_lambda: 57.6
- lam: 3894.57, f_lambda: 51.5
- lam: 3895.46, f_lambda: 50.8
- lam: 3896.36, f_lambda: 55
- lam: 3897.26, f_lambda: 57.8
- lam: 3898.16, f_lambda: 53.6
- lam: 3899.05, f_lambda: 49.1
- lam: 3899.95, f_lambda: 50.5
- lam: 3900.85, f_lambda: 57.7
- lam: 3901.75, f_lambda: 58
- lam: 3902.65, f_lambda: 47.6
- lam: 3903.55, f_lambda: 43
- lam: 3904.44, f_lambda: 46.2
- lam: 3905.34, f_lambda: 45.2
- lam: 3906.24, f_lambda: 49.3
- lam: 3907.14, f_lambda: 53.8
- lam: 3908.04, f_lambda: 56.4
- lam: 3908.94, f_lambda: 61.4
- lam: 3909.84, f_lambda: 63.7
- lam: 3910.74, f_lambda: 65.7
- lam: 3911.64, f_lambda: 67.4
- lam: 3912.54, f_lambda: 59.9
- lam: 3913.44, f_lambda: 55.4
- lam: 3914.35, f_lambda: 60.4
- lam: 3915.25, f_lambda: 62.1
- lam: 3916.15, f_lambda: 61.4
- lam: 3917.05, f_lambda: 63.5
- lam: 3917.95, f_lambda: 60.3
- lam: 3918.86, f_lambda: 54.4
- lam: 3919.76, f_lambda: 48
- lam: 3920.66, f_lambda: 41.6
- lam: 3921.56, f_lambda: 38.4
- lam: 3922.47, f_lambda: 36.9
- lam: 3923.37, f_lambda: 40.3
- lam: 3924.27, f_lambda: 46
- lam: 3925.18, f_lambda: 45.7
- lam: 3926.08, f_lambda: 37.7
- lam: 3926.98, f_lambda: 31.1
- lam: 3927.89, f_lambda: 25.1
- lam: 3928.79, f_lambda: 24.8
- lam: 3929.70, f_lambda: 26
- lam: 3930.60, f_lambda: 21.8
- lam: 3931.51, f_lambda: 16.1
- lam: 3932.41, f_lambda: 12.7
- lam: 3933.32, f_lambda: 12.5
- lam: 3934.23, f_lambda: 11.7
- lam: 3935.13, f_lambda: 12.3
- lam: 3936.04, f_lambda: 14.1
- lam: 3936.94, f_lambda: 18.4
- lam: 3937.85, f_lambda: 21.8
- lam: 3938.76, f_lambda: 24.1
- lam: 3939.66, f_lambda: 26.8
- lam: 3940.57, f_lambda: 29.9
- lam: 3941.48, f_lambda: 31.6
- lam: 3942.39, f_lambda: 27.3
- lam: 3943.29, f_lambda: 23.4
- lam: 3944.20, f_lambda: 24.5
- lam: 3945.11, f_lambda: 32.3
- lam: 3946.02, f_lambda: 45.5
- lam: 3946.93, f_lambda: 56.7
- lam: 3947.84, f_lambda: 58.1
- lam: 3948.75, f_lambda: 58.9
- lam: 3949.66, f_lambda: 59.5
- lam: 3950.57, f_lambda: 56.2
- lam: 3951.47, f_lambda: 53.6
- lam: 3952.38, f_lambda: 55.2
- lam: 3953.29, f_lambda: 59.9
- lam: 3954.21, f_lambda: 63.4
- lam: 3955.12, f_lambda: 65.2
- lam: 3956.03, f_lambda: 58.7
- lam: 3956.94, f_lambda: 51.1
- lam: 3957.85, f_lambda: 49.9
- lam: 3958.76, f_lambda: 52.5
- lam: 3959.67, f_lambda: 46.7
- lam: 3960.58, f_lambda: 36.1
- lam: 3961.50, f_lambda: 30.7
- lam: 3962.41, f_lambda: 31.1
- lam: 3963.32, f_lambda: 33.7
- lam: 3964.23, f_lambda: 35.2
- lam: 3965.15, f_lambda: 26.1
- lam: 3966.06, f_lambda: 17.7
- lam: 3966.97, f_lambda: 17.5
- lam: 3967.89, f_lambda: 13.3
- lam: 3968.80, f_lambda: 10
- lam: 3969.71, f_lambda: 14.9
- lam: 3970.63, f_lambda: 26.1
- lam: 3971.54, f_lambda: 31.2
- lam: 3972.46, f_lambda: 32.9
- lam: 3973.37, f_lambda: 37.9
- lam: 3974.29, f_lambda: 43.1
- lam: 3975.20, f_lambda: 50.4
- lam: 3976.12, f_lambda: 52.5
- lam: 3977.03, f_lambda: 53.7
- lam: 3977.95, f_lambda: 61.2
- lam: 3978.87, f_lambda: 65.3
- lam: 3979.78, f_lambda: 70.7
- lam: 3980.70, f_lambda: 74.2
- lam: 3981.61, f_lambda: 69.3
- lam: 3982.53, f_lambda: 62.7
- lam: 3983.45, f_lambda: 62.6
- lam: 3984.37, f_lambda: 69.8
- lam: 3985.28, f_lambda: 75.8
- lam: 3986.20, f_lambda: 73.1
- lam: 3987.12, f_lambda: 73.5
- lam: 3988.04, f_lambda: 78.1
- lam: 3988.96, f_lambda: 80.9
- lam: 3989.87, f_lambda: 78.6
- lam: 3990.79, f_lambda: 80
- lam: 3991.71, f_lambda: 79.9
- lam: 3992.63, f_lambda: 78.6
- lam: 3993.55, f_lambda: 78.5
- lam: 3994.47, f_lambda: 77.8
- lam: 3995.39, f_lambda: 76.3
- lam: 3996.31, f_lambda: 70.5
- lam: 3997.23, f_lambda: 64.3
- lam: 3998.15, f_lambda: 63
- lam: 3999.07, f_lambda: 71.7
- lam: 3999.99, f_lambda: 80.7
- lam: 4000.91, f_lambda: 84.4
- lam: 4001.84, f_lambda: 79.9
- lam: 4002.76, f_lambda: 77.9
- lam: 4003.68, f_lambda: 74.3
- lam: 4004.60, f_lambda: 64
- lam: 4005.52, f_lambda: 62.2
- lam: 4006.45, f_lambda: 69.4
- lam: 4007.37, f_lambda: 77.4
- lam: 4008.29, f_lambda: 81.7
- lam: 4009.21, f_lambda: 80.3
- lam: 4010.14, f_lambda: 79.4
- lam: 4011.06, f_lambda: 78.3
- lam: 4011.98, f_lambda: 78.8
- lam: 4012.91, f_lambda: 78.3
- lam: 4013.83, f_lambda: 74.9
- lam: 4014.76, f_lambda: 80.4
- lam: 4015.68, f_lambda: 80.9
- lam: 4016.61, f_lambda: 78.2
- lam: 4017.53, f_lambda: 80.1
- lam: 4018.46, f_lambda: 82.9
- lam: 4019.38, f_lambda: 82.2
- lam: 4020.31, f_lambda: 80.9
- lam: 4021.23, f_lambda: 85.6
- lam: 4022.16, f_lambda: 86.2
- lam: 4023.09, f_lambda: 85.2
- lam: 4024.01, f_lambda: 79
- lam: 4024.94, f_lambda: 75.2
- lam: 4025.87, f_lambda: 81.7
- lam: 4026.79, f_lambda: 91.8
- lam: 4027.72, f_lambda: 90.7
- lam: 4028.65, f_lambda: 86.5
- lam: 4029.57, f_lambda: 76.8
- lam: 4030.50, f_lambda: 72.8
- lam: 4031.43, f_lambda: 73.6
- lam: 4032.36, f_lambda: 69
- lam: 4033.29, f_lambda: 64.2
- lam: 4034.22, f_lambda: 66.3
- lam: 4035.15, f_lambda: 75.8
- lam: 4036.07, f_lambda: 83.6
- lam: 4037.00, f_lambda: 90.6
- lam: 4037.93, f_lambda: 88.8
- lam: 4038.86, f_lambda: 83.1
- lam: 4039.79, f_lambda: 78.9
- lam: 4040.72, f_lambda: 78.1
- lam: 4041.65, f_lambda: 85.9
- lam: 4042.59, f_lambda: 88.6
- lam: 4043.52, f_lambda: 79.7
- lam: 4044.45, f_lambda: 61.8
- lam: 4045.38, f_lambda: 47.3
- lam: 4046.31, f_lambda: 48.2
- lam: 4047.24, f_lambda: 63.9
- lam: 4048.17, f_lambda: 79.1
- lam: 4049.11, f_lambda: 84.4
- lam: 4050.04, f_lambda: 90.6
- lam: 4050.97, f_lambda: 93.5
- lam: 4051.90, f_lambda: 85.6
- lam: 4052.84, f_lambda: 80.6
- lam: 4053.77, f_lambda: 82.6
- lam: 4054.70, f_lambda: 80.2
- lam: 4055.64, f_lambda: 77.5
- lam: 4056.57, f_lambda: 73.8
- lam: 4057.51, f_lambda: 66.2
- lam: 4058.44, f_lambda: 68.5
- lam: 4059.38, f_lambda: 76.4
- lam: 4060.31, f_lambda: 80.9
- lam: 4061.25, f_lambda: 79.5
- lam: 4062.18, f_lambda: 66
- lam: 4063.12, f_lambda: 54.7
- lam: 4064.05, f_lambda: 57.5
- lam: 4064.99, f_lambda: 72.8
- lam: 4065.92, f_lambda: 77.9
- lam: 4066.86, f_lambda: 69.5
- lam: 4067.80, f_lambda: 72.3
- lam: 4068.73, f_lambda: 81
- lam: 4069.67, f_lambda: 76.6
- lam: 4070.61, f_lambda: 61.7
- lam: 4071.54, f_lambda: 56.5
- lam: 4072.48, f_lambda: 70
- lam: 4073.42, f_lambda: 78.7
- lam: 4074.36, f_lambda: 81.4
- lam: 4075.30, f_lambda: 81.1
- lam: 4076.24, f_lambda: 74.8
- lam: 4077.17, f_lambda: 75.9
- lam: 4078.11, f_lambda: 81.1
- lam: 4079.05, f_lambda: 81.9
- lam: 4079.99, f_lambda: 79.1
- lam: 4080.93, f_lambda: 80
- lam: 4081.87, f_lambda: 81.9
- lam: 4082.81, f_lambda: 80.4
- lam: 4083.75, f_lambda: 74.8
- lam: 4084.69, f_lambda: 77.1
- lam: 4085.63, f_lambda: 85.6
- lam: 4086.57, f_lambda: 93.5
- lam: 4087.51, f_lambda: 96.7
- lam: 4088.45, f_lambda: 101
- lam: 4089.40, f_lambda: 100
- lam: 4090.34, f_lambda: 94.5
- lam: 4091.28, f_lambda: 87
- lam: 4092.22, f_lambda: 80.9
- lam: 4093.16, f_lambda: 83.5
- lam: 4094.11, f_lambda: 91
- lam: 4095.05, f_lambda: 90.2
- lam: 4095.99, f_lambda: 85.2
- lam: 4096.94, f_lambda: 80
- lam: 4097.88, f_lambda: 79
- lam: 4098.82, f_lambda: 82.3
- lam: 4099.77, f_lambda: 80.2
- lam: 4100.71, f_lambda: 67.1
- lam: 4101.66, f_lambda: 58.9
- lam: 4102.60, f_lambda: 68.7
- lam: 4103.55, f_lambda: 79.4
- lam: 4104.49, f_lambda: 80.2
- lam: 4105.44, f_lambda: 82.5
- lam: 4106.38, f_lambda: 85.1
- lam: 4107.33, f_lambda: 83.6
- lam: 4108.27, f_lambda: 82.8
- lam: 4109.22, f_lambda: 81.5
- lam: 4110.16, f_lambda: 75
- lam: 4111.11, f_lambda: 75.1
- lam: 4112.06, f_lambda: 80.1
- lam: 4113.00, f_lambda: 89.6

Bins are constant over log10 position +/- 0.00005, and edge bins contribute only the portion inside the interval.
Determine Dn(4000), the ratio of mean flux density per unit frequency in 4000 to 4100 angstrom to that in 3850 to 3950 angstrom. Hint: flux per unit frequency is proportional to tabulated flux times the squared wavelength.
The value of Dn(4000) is 1.9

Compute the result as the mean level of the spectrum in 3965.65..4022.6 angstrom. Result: 66.2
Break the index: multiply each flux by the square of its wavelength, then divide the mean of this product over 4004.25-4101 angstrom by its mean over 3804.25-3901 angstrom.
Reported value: 2.02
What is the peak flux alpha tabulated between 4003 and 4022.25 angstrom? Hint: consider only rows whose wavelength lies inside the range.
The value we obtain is 86.2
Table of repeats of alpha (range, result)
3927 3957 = 65.2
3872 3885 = 54.2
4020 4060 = 93.5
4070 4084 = 81.9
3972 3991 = 80.9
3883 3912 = 67.4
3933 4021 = 84.4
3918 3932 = 54.4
